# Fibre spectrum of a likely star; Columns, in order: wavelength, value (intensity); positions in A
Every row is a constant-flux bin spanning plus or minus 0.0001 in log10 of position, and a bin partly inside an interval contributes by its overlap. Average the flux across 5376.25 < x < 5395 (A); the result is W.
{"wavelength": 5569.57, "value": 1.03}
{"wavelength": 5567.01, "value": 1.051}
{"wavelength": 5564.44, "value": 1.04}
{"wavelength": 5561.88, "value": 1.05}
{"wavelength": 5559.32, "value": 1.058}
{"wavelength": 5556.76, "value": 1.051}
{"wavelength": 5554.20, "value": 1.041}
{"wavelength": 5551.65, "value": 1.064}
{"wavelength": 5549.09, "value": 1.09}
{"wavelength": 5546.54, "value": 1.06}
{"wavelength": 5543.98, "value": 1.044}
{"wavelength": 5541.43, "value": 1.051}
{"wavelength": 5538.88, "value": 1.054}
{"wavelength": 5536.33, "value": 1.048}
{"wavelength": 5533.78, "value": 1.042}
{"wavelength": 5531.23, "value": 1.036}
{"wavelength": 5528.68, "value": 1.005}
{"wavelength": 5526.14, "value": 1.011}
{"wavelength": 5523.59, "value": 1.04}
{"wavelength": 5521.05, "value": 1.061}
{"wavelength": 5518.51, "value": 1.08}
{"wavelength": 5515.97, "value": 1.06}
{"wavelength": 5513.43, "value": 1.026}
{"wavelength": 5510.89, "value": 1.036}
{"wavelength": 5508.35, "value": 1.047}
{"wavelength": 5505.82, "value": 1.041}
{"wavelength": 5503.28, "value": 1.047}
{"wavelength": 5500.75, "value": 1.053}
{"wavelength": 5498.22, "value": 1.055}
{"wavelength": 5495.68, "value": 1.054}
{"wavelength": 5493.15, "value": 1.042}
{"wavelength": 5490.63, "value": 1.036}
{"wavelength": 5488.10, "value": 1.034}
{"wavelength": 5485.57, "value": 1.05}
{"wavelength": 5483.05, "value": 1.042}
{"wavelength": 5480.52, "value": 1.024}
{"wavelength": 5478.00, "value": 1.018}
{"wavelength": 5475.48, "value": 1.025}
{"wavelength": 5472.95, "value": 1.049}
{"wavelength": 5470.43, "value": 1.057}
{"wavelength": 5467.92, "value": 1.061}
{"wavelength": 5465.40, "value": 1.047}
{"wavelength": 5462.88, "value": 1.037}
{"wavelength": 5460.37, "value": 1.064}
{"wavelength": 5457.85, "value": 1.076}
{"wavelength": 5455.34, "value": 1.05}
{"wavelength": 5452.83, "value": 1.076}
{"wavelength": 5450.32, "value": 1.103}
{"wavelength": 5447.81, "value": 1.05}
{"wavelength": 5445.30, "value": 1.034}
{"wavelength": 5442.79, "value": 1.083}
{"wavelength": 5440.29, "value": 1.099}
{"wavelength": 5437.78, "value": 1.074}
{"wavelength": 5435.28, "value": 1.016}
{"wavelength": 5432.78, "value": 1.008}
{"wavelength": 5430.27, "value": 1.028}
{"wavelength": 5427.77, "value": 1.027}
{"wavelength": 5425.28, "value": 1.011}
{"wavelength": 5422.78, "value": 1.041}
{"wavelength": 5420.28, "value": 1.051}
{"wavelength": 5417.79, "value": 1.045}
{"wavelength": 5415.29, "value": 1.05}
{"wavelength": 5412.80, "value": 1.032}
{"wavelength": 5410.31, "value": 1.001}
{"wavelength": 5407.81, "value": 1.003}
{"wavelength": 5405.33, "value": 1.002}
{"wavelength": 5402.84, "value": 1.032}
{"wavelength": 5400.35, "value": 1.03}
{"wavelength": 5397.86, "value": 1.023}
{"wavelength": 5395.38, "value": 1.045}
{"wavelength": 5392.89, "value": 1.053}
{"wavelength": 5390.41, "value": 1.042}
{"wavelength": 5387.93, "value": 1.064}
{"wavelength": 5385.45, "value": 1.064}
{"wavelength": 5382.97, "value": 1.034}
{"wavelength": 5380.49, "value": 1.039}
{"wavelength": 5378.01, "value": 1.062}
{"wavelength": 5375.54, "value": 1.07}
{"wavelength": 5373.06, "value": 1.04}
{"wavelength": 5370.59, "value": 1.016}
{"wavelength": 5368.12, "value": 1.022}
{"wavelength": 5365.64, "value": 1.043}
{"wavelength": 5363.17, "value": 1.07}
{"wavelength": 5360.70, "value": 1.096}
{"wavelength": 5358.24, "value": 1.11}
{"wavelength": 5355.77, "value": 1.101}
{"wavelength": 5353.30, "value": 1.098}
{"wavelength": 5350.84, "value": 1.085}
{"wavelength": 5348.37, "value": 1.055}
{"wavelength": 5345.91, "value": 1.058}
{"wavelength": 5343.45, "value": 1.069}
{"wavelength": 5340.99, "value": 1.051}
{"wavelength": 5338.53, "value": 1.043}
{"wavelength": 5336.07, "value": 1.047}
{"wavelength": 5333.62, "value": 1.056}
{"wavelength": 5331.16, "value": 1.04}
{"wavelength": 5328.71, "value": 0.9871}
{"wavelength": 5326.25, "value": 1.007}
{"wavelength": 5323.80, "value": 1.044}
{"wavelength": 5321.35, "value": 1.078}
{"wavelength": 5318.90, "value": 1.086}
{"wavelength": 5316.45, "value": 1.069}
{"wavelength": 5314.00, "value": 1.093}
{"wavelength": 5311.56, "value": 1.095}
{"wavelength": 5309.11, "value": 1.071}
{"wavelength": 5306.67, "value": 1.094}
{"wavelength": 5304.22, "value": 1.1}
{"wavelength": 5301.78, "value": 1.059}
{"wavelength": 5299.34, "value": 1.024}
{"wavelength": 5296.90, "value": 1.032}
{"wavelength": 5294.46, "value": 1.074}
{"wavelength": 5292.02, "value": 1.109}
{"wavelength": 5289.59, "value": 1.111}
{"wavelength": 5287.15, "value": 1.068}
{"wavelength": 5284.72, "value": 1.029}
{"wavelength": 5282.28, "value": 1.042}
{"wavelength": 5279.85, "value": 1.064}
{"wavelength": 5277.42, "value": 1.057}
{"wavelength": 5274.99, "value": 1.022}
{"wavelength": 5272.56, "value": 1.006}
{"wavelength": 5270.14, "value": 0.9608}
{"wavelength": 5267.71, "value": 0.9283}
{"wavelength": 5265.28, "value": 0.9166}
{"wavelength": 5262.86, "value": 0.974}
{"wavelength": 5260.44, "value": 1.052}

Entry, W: 1.05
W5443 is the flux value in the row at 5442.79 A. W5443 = 1.083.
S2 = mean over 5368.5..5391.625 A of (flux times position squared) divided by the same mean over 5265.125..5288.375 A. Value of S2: 1.07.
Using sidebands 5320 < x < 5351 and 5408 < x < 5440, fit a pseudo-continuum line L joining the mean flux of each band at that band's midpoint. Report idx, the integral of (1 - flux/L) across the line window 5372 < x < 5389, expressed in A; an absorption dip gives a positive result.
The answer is -0.2 A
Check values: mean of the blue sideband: 1.05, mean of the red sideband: 1.03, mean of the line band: 1.05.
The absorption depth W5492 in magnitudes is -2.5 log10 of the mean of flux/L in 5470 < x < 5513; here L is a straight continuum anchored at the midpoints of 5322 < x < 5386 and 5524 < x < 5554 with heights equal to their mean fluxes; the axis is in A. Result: 0.01 mag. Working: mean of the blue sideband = 1.05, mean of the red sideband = 1.05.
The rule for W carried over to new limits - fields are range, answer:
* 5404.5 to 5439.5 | 1.03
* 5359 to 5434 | 1.04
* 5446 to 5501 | 1.05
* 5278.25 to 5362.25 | 1.07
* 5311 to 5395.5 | 1.06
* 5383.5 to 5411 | 1.03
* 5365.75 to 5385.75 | 1.04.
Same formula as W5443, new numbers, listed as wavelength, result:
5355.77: 1.101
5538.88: 1.054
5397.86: 1.023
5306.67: 1.094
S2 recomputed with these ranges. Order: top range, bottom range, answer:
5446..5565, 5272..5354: 1.06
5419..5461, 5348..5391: 1.02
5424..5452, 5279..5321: 1.03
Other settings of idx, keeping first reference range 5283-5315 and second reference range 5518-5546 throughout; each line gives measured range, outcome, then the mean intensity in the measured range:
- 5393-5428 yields 1.0 A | 1.03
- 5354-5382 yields 0.1 A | 1.06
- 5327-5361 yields 0.2 A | 1.06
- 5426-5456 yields 0.0 A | 1.05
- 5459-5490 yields 0.2 A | 1.04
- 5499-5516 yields 0.0 A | 1.04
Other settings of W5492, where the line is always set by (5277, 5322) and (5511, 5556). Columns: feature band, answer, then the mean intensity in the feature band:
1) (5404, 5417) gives 0.04 mag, 1.02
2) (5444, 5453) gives -0.01 mag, 1.06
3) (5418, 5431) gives 0.03 mag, 1.03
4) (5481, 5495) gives 0.01 mag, 1.04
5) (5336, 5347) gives 0.01 mag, 1.05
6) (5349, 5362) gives -0.03 mag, 1.1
